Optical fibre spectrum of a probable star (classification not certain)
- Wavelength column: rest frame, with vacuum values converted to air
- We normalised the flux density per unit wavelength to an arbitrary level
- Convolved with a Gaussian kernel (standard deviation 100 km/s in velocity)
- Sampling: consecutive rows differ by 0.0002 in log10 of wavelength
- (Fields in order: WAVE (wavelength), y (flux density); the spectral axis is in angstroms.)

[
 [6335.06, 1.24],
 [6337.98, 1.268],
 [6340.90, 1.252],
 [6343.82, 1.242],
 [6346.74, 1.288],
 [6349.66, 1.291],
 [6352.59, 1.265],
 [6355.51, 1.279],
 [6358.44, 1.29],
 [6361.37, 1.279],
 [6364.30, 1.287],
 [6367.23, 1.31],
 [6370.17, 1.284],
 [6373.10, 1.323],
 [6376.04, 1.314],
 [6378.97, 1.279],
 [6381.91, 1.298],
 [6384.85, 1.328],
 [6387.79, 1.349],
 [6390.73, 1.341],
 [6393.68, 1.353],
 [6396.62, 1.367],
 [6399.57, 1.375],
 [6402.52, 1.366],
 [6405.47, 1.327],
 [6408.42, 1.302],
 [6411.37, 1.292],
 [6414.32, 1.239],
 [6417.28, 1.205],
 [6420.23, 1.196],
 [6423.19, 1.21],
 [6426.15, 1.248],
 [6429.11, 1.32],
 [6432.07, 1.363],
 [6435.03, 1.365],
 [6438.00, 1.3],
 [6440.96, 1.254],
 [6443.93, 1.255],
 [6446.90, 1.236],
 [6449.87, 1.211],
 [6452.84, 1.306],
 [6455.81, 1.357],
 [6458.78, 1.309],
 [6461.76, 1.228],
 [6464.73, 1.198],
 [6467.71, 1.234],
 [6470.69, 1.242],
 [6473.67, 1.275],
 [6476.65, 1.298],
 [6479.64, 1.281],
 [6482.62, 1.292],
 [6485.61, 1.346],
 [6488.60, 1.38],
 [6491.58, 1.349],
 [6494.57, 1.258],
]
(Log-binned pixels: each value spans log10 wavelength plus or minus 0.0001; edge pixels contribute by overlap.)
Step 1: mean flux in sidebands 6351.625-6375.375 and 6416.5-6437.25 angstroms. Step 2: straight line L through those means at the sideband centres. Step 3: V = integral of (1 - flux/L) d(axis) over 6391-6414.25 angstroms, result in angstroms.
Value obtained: -1.0 angstroms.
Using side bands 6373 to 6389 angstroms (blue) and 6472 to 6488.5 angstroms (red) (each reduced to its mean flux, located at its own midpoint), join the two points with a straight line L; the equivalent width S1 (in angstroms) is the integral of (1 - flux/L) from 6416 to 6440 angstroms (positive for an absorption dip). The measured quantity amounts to 0.6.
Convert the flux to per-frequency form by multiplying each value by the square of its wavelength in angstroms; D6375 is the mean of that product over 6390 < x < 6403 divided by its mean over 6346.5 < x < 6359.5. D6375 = 1.08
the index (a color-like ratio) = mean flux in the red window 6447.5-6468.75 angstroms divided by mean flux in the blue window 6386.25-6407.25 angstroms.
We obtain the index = 0.93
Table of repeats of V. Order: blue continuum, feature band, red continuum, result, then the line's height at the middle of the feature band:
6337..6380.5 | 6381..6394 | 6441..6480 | -0.6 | 1.28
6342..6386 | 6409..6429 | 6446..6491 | 0.7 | 1.29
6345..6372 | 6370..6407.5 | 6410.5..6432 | -1.9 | 1.27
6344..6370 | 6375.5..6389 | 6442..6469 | -0.4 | 1.28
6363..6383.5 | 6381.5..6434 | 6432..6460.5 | -0.4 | 1.3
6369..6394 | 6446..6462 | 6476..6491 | 0.5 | 1.32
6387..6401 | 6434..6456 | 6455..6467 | 0.1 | 1.29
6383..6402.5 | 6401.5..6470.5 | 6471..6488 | 2.7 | 1.33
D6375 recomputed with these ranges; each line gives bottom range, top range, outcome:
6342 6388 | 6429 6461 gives 1.03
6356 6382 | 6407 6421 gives 0.98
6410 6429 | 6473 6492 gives 1.09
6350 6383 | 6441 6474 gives 1.00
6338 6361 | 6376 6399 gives 1.06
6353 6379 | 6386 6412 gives 1.05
